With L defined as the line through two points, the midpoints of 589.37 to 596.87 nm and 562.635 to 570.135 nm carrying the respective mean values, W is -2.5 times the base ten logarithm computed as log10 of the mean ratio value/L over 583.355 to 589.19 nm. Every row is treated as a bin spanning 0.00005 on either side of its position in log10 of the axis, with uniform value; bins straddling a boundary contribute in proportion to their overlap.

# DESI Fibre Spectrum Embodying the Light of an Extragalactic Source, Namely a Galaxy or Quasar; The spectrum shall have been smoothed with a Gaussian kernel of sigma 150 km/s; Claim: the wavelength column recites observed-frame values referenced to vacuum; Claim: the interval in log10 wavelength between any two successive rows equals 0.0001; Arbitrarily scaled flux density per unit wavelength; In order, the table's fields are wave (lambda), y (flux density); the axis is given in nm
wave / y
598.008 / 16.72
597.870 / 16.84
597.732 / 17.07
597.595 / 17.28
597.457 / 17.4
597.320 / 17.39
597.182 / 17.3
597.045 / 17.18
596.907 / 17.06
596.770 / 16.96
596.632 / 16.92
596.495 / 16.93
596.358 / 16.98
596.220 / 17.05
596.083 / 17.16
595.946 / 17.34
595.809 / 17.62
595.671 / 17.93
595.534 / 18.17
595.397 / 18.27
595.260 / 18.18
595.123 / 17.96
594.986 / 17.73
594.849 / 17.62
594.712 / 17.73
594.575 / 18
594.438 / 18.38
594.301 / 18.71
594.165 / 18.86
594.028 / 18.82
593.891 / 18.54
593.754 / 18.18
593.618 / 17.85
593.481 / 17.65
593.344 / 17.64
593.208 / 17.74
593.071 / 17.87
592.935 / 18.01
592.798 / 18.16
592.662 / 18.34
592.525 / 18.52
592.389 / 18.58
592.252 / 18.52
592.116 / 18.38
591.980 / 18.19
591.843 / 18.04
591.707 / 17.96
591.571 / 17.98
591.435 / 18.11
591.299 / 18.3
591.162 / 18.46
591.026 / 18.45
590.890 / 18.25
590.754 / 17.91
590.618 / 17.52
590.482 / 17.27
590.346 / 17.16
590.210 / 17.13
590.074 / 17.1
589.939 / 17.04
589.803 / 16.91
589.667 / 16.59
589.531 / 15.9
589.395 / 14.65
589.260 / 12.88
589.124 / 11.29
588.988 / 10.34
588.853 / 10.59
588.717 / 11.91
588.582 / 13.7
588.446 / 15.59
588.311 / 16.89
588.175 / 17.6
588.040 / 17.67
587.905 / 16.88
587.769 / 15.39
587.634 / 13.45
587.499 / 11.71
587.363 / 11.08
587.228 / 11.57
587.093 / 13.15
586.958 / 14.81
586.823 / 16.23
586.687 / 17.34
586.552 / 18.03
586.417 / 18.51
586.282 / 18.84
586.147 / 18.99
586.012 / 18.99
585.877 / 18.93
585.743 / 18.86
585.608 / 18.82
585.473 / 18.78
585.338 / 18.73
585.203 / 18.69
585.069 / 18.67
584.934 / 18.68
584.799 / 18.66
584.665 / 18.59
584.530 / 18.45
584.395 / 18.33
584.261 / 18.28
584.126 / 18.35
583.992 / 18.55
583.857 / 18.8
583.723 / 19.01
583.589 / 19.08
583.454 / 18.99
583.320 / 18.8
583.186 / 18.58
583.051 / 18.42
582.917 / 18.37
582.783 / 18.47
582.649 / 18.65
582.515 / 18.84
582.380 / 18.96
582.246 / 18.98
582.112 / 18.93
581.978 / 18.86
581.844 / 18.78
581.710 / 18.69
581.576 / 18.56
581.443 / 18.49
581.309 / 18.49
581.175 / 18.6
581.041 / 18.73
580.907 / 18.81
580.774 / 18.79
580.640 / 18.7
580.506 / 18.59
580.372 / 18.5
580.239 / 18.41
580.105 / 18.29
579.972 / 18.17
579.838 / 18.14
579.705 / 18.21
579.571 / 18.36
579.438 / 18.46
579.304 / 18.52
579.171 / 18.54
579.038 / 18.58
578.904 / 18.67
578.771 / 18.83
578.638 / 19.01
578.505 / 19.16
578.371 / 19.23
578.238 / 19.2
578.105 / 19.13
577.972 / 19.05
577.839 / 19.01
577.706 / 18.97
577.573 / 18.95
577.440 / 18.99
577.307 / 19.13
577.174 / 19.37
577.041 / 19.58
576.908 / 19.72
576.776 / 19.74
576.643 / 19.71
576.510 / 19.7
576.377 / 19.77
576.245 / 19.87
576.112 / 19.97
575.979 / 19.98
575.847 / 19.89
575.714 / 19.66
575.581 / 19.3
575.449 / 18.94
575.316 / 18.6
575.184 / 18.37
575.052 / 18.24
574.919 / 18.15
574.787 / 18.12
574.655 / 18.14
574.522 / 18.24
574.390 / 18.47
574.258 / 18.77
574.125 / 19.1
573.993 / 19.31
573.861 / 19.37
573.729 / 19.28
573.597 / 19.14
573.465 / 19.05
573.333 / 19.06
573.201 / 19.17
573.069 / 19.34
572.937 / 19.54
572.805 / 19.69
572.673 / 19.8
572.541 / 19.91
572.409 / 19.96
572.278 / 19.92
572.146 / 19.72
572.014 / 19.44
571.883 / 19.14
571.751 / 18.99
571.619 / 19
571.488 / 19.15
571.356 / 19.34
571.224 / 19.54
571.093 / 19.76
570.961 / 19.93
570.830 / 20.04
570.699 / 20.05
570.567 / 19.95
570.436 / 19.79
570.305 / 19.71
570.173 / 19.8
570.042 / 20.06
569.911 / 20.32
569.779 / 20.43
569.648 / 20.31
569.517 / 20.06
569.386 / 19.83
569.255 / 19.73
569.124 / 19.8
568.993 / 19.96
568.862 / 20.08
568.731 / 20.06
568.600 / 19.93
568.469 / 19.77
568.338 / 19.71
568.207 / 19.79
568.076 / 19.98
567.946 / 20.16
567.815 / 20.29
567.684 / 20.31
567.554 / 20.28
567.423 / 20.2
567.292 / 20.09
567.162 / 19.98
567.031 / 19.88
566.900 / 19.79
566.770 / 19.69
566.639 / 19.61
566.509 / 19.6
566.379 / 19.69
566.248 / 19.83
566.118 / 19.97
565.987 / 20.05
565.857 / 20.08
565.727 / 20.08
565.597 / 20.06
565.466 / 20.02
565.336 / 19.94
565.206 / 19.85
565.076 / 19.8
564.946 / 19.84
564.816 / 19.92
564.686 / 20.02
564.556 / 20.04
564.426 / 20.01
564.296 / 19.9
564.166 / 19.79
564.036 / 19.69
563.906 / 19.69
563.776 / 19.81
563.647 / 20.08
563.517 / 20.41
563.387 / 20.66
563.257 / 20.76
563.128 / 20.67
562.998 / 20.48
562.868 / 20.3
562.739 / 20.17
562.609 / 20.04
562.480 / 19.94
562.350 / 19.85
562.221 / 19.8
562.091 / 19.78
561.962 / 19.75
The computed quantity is 0.11 mag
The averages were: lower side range 20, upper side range 17.8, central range 16.7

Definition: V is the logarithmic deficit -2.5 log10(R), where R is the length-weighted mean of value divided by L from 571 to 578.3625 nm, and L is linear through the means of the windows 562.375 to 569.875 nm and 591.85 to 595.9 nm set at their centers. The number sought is 0.011 mag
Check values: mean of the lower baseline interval 20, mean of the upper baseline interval 18.1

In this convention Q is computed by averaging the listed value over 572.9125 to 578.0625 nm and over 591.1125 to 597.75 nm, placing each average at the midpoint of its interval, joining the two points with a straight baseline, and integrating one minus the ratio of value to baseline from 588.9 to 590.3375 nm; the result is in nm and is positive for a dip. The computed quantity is 0.25 nm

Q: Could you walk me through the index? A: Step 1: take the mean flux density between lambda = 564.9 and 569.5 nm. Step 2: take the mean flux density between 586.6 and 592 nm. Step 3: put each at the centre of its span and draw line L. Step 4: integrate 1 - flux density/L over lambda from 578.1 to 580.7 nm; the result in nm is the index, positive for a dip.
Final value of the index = -0.15 nm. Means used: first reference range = 19.9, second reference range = 15.7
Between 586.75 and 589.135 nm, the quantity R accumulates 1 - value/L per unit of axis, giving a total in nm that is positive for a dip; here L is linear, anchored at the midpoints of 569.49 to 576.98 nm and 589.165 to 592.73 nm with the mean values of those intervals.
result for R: 0.51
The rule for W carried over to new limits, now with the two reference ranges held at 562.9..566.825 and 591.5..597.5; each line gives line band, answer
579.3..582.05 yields 0.02 mag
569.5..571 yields -0.02 mag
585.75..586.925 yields 0.02 mag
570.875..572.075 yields 0.01 mag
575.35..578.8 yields -0.01 mag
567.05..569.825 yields -0.02 mag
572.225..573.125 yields -0.02 mag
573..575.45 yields 0.03 mag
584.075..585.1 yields 0.01 mag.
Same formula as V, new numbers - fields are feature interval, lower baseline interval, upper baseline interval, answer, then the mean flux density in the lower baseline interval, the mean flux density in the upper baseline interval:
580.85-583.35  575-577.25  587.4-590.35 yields -0.084 mag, 19.4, 14.8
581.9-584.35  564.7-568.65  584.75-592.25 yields -0.080 mag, 19.9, 16.5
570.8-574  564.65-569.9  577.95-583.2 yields 0.000 mag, 20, 18.7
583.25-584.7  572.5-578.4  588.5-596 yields -0.029 mag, 19.2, 17.2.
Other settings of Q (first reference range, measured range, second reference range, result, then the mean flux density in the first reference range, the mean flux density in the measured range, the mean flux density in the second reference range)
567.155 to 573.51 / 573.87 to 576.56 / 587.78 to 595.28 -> 0.02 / 19.8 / 19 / 17.1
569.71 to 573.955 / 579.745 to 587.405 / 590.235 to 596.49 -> 0.22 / 19.6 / 18.2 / 18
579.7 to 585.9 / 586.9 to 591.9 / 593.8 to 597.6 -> 0.70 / 18.6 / 15.6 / 17.7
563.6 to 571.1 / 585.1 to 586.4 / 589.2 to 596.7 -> -0.04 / 19.9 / 18.8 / 17.7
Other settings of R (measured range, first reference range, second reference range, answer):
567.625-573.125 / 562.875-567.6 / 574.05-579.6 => -0.066 nm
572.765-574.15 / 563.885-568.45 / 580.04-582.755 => 0.004 nm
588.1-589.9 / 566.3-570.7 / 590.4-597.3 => 0.395 nm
